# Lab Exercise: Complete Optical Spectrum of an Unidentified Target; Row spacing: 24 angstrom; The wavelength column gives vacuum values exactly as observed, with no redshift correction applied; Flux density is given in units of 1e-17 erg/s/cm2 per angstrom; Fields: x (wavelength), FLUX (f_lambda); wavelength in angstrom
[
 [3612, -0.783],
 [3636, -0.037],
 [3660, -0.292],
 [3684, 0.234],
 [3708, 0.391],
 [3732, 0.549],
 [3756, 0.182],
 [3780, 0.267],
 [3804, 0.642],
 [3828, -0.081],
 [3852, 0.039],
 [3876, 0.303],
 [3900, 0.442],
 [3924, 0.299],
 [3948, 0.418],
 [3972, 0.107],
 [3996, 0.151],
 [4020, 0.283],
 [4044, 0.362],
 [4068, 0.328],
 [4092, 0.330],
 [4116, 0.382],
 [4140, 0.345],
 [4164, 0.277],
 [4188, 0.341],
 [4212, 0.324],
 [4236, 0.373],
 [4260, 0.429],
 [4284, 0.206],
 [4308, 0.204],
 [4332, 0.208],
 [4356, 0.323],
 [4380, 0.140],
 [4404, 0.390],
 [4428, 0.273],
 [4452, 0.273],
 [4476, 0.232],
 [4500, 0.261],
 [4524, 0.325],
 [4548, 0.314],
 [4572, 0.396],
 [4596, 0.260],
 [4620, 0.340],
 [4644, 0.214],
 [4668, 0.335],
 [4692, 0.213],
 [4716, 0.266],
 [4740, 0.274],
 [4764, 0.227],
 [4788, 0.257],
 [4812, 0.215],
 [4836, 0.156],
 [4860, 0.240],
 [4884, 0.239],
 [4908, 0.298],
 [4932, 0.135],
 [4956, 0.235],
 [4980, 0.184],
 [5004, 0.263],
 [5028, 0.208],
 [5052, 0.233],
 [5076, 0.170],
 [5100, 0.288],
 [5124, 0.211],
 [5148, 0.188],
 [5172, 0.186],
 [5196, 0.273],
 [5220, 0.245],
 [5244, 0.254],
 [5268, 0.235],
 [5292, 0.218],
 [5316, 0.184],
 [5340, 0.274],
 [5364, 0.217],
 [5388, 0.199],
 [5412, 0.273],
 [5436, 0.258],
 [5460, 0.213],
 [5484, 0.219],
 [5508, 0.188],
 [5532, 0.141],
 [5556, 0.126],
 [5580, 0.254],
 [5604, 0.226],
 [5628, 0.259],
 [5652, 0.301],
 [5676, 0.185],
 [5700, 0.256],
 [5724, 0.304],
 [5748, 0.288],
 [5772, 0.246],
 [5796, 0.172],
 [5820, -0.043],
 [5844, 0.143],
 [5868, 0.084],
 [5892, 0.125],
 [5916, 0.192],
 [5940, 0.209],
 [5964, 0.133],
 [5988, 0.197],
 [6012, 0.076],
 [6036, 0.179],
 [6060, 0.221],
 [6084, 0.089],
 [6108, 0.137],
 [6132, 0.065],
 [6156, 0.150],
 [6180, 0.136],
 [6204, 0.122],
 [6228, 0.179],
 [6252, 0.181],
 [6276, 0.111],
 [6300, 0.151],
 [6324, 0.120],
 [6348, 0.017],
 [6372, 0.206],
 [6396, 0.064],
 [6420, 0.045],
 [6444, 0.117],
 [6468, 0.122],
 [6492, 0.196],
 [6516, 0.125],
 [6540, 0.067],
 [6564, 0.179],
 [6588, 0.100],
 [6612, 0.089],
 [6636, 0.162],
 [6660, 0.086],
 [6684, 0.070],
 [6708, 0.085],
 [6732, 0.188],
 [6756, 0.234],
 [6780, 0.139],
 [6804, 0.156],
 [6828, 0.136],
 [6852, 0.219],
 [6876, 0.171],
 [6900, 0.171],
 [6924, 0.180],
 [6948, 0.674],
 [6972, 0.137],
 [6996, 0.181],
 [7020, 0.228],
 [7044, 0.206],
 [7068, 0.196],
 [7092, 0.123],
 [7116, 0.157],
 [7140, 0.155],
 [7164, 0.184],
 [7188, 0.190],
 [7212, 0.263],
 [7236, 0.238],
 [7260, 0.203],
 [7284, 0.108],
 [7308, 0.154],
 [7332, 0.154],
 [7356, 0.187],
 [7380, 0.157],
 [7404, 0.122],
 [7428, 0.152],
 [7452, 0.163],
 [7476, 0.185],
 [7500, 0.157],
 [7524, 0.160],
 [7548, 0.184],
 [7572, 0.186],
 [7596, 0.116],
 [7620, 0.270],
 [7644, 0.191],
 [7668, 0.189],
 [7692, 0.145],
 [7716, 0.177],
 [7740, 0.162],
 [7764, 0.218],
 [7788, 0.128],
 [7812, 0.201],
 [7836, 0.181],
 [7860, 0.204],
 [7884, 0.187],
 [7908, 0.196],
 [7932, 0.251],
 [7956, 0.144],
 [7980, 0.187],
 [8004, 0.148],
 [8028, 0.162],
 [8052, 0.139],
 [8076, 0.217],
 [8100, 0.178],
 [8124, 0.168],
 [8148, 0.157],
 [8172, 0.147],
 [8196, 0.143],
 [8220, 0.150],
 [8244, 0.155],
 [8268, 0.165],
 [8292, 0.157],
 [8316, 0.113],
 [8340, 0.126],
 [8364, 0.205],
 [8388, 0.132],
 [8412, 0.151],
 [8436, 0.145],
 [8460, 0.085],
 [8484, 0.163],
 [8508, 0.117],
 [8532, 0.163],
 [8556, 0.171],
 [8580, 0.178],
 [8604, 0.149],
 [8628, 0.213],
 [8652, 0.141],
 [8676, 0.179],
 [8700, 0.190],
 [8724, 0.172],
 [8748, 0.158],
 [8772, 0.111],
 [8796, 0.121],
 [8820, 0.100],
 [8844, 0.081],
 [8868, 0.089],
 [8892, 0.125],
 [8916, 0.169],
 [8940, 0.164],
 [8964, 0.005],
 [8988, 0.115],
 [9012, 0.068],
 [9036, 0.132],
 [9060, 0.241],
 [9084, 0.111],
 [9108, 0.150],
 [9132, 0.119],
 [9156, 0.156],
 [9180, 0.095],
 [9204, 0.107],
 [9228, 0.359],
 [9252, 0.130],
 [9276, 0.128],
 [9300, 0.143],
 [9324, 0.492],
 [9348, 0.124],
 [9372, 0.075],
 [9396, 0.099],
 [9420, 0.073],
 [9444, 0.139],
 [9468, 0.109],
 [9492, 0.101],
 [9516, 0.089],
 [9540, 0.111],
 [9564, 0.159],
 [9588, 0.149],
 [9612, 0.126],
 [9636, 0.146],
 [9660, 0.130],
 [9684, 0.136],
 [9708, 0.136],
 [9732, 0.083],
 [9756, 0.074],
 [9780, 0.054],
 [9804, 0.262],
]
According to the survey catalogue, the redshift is 0.861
